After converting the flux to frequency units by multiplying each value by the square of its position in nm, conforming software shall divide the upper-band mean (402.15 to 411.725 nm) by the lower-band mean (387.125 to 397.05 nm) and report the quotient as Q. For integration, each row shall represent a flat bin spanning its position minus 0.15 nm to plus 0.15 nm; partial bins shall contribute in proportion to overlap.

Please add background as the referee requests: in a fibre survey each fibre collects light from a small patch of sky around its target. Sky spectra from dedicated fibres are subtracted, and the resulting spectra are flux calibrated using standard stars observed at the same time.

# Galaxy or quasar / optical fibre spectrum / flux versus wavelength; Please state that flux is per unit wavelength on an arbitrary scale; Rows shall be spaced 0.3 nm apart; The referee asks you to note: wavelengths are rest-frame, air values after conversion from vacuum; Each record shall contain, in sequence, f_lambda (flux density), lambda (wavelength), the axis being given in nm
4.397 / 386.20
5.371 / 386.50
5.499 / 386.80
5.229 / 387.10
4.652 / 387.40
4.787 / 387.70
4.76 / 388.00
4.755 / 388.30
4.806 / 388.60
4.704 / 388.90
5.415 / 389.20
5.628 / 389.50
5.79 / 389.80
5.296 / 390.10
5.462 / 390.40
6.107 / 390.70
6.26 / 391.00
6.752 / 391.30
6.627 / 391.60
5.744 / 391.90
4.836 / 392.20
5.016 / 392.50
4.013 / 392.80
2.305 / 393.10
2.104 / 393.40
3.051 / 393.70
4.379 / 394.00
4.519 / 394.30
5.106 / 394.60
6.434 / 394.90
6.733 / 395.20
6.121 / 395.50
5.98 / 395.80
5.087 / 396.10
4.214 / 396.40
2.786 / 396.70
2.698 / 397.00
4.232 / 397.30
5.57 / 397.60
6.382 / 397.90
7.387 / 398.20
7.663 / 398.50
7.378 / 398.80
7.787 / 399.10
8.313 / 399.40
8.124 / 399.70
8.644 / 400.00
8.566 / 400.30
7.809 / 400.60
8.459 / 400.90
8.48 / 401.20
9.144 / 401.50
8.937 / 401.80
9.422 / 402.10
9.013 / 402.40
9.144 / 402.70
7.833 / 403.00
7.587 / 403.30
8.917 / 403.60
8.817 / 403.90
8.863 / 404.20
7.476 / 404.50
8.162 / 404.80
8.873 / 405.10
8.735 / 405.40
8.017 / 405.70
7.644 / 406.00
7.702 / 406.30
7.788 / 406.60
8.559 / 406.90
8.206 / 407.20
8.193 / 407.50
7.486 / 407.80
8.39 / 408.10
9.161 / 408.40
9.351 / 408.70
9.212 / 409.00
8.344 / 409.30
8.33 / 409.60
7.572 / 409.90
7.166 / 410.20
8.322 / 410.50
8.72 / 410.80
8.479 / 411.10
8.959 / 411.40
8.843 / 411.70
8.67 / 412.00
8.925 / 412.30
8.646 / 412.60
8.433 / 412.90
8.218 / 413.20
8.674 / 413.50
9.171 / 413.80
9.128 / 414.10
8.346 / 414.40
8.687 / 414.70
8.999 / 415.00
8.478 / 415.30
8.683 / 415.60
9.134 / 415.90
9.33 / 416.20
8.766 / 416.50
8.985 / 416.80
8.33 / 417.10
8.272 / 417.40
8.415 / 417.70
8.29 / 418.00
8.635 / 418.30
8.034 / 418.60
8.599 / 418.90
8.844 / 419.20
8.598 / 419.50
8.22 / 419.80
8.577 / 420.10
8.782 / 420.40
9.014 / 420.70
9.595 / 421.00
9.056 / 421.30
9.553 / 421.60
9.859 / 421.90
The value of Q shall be 1.8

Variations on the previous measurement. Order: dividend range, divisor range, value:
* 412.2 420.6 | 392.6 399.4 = 1.85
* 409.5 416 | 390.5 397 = 1.92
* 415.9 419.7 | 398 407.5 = 1.12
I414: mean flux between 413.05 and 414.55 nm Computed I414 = 8.71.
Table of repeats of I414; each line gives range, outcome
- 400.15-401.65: 8.49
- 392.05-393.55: 3.65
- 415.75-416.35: 9.23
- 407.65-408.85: 8.6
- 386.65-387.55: 5.13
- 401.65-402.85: 9.13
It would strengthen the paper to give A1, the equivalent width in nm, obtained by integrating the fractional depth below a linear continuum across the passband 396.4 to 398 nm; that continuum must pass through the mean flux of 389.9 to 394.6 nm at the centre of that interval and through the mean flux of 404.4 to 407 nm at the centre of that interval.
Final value 0.48 nm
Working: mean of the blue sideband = 4.85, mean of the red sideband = 8.11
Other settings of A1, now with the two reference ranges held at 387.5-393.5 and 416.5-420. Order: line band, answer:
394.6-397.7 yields 0.415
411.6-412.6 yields -0.136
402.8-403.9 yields -0.263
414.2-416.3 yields -0.176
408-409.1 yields -0.264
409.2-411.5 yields -0.214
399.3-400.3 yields -0.349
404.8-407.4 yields -0.445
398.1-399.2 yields -0.266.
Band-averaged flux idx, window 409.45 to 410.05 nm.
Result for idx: 7.95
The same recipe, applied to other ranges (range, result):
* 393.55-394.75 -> 4.26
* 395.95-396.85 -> 4.03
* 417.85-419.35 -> 8.48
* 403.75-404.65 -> 8.39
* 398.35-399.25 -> 7.61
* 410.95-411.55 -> 8.72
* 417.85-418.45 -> 8.46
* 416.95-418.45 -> 8.39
